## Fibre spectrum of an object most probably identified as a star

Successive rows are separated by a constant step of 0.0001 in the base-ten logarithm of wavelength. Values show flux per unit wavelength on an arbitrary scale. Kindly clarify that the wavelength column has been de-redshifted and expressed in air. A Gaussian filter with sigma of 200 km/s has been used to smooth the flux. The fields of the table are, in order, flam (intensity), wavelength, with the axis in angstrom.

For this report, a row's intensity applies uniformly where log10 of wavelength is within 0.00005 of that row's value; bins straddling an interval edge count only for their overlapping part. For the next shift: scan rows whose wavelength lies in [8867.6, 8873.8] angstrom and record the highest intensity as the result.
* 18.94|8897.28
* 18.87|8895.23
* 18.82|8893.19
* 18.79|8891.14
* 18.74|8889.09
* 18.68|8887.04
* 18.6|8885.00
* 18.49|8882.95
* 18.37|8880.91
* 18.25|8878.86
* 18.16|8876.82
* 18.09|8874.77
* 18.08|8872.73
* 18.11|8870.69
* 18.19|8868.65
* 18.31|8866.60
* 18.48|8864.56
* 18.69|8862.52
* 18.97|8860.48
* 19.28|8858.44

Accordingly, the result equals 18.19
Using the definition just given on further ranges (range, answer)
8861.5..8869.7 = 18.69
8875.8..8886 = 18.6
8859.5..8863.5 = 18.97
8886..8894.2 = 18.82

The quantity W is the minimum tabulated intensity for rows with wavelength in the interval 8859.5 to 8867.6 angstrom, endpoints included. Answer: 18.31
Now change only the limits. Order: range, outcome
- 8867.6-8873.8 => 18.08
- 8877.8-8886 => 18.25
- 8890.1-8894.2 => 18.79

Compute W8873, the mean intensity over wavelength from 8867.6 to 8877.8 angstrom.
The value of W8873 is 18.1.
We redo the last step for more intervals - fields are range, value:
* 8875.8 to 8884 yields 18.3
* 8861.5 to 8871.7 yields 18.4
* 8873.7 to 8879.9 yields 18.2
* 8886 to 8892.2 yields 18.7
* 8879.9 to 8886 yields 18.5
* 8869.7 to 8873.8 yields 18.1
